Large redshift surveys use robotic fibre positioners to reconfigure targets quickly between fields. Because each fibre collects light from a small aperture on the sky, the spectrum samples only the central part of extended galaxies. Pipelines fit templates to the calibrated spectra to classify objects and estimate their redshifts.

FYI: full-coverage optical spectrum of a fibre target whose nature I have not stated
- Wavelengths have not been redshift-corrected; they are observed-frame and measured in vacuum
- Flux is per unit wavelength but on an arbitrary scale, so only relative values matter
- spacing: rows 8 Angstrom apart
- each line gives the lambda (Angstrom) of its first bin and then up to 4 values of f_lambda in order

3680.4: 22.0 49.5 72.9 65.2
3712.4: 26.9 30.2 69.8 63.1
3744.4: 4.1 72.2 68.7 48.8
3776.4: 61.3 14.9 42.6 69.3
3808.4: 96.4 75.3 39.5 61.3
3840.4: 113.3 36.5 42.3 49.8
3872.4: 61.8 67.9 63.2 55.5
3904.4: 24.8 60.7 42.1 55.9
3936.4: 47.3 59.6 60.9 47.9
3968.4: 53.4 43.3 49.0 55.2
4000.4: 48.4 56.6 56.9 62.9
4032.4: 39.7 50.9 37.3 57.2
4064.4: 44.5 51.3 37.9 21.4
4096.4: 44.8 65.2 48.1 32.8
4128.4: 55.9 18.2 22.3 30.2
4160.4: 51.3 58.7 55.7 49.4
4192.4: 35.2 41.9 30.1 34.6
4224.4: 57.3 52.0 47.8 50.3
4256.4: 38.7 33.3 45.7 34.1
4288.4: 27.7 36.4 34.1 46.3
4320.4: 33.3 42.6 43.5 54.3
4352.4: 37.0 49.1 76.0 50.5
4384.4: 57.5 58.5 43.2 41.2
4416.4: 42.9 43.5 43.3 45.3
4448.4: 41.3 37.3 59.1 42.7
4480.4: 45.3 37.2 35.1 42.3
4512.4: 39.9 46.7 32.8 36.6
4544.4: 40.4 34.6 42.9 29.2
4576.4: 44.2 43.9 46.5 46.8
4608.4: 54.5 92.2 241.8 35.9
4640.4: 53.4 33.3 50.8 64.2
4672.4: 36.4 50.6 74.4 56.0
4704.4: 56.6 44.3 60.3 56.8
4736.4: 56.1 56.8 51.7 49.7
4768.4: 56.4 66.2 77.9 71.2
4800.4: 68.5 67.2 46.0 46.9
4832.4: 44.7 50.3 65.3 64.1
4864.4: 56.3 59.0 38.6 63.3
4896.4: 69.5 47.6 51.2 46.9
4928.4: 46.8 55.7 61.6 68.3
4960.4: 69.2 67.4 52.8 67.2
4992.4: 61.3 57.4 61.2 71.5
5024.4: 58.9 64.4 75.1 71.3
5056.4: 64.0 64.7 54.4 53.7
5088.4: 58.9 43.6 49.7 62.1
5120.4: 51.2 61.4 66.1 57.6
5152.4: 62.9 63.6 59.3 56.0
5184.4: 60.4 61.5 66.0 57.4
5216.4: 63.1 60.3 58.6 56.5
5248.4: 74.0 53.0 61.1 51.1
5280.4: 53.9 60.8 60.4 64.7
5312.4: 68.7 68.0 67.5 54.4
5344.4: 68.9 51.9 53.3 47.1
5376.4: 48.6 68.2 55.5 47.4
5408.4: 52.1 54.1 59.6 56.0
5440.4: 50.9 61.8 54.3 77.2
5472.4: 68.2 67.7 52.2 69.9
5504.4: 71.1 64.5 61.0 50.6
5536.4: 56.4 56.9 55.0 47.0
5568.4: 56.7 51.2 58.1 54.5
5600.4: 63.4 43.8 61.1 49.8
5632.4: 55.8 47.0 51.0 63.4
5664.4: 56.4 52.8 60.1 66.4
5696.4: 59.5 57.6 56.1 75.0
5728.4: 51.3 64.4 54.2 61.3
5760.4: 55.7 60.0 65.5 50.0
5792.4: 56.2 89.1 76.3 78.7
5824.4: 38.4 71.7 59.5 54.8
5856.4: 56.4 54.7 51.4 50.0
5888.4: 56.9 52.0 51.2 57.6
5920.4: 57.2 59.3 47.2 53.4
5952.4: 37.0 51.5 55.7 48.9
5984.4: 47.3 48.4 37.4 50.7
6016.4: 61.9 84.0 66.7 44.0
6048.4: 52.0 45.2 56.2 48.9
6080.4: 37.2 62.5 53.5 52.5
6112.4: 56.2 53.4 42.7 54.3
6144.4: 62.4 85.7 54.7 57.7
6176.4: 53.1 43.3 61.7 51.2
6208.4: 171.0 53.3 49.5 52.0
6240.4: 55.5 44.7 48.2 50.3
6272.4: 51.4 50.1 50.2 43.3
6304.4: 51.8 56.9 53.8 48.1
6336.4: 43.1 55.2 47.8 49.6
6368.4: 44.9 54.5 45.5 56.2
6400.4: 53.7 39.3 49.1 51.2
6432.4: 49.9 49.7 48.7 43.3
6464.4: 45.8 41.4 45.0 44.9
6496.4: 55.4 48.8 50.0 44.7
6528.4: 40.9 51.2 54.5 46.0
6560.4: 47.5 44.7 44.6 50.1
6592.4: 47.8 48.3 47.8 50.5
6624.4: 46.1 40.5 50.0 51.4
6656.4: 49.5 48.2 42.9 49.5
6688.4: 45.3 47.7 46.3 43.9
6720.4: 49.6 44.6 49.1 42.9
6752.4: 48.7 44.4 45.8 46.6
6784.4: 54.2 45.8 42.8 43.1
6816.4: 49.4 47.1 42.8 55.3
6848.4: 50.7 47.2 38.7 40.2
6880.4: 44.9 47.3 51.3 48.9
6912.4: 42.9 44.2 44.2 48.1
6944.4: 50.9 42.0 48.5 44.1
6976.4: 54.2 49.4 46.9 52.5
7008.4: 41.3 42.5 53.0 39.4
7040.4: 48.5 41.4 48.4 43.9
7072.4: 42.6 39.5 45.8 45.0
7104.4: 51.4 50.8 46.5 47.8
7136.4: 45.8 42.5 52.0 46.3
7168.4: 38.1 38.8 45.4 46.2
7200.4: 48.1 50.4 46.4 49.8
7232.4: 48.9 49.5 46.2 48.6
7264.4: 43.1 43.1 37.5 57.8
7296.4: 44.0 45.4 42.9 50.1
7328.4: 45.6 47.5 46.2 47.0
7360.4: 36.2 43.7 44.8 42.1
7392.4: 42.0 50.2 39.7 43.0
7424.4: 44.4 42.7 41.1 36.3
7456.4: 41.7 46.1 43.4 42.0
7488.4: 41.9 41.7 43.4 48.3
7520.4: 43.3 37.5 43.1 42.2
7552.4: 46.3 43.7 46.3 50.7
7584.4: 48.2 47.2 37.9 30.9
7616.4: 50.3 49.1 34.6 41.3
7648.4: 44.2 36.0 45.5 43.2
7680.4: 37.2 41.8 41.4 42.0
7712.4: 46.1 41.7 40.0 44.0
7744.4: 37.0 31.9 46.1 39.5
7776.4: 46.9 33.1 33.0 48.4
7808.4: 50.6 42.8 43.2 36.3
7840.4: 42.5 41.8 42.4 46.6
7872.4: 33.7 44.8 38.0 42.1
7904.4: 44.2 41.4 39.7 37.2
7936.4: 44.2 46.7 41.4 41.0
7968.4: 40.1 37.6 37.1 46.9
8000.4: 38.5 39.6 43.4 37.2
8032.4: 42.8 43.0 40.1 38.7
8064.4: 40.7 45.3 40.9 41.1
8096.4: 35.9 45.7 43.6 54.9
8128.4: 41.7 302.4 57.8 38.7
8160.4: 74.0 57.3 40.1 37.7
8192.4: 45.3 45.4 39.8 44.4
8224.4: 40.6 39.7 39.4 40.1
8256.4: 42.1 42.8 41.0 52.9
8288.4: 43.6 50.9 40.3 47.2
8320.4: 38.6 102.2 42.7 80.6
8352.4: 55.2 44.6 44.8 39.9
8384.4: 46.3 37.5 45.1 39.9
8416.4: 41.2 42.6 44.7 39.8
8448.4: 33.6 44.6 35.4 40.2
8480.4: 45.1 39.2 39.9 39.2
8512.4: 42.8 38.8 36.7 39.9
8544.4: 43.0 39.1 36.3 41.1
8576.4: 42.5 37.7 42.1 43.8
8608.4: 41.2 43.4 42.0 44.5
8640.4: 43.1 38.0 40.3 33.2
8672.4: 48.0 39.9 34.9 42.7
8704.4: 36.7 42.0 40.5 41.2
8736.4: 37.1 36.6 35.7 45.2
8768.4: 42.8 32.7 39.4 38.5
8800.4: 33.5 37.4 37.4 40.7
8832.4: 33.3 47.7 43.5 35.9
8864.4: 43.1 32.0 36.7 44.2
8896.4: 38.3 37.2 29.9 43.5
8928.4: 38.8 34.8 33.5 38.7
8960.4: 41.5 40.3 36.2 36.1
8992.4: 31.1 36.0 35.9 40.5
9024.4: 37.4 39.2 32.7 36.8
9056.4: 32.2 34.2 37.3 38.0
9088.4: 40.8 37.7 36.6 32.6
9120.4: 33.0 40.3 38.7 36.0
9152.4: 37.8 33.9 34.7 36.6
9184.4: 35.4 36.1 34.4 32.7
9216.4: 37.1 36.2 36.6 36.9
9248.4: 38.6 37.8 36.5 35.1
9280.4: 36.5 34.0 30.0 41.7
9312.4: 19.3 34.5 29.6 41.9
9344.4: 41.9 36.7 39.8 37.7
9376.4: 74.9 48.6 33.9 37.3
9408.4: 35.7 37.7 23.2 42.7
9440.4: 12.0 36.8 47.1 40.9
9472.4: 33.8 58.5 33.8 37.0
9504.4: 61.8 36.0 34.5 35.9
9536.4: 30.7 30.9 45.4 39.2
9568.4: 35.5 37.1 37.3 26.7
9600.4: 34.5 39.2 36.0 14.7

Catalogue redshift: 0.24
